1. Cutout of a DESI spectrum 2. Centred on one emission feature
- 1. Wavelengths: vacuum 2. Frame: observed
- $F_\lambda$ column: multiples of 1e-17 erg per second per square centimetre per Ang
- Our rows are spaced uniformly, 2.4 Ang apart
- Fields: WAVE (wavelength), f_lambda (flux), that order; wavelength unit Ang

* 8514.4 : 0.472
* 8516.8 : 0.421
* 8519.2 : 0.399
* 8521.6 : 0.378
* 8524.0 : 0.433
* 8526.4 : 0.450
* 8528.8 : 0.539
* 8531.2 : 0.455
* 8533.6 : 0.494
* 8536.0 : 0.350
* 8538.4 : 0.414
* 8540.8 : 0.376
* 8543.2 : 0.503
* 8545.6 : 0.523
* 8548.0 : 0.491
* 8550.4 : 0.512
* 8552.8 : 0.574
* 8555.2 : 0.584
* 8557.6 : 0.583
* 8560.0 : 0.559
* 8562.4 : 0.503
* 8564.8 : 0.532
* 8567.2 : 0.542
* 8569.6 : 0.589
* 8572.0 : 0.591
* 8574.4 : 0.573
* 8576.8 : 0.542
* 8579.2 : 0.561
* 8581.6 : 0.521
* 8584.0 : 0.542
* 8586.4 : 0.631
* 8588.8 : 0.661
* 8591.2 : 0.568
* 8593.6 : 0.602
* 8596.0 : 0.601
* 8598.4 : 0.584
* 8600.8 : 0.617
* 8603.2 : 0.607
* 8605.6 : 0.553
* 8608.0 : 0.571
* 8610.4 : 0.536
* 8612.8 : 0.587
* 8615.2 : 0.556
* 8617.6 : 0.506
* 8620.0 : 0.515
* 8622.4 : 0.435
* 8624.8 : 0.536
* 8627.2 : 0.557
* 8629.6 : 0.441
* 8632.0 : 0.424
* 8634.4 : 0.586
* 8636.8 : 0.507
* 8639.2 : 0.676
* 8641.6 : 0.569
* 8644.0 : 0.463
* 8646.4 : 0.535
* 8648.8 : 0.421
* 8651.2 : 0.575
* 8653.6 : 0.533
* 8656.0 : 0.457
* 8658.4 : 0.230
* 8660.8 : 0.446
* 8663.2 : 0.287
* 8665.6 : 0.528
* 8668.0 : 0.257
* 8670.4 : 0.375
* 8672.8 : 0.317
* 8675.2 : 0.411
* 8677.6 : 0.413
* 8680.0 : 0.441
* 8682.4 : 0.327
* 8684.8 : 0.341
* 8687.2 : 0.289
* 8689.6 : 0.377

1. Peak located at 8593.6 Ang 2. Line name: Mg II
